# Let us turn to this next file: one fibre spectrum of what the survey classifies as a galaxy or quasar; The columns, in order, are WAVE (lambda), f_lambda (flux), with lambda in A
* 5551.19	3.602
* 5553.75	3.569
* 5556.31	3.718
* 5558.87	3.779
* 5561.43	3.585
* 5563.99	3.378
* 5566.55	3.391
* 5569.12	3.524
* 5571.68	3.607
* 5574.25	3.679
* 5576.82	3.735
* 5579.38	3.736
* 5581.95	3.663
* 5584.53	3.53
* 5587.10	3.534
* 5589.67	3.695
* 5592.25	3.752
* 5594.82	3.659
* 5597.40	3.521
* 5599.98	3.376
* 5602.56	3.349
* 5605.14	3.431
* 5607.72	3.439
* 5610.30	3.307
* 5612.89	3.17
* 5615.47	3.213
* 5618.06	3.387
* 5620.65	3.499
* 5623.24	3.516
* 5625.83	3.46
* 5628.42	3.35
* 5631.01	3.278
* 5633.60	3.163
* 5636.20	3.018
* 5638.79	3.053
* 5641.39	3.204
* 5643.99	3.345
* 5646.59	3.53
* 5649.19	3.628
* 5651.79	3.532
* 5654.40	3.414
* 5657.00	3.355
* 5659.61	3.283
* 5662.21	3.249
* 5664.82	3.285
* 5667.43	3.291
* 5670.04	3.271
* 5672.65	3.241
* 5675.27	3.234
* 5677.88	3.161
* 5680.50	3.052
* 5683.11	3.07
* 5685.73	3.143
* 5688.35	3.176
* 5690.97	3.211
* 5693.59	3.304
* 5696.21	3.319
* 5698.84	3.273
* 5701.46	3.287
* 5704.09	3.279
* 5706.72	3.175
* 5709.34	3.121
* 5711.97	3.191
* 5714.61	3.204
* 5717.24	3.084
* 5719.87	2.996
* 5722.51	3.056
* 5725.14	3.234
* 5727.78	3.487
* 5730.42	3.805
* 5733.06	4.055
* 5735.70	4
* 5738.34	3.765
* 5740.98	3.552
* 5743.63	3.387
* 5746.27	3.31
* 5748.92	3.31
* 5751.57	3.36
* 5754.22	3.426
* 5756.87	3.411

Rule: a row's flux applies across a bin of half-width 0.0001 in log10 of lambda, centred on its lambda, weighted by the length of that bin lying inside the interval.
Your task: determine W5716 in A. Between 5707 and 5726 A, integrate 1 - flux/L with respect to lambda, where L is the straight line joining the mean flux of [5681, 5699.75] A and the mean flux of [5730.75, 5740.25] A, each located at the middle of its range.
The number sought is 2.5 A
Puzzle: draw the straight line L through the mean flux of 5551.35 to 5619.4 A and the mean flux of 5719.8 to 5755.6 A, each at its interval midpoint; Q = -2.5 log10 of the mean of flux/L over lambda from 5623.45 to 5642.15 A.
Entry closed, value 0.09 mag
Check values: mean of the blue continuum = 3.53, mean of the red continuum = 3.5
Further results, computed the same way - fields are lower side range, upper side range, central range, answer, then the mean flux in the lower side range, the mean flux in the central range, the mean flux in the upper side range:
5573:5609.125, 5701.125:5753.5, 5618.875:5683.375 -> 0.061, 3.58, 3.3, 3.39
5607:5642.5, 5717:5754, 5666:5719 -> 0.064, 3.29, 3.2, 3.47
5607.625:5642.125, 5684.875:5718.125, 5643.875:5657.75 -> -0.071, 3.29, 3.48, 3.22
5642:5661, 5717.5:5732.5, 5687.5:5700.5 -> 0.038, 3.43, 3.26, 3.34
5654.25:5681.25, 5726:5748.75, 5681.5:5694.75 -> 0.063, 3.26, 3.18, 3.64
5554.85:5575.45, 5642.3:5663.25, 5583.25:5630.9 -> 0.016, 3.58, 3.45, 3.42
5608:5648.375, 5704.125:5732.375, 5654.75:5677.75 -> 0.003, 3.31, 3.28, 3.26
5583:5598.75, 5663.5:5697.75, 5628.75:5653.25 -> 0.026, 3.61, 3.31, 3.21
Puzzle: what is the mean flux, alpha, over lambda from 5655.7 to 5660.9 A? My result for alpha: 3.32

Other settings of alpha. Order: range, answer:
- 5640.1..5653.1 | 3.45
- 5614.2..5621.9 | 3.36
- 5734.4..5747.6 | 3.6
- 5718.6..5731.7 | 3.31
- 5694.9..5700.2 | 3.3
